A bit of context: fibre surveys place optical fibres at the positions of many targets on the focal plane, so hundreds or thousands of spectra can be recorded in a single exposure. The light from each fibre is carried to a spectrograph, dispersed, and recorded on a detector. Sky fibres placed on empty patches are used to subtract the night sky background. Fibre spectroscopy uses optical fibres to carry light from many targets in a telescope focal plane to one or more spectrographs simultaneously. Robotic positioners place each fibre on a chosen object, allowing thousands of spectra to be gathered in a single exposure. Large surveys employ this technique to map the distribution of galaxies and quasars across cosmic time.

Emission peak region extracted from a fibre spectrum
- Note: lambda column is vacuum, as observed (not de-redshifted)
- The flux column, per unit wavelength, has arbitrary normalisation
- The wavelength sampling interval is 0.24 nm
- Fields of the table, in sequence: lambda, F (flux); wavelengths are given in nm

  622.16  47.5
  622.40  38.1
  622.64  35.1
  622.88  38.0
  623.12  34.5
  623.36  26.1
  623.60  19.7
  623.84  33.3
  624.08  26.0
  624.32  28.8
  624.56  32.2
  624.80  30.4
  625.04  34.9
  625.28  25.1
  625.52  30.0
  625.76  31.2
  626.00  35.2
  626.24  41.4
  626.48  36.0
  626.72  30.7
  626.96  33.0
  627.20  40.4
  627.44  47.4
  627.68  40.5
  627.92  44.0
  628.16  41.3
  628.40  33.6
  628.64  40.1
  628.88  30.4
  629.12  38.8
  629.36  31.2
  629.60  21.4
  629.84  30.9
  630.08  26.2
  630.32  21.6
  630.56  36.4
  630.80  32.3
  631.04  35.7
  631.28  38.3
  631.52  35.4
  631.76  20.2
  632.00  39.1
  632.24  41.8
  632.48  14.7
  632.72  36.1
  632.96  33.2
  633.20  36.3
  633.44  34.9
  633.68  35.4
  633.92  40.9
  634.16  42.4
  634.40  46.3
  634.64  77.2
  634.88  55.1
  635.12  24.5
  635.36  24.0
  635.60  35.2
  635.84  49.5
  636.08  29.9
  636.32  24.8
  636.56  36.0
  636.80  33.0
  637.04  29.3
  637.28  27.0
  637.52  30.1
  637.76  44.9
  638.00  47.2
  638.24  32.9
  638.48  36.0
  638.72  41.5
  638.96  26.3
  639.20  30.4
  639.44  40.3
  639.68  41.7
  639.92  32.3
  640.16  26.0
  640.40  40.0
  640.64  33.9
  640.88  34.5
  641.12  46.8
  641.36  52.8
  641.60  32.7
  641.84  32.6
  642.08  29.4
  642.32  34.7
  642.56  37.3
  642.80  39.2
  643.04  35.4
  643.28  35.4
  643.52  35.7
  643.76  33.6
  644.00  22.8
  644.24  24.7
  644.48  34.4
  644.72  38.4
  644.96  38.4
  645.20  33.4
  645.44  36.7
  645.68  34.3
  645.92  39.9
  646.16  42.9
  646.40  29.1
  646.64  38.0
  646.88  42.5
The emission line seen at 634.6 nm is [O III] 5007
